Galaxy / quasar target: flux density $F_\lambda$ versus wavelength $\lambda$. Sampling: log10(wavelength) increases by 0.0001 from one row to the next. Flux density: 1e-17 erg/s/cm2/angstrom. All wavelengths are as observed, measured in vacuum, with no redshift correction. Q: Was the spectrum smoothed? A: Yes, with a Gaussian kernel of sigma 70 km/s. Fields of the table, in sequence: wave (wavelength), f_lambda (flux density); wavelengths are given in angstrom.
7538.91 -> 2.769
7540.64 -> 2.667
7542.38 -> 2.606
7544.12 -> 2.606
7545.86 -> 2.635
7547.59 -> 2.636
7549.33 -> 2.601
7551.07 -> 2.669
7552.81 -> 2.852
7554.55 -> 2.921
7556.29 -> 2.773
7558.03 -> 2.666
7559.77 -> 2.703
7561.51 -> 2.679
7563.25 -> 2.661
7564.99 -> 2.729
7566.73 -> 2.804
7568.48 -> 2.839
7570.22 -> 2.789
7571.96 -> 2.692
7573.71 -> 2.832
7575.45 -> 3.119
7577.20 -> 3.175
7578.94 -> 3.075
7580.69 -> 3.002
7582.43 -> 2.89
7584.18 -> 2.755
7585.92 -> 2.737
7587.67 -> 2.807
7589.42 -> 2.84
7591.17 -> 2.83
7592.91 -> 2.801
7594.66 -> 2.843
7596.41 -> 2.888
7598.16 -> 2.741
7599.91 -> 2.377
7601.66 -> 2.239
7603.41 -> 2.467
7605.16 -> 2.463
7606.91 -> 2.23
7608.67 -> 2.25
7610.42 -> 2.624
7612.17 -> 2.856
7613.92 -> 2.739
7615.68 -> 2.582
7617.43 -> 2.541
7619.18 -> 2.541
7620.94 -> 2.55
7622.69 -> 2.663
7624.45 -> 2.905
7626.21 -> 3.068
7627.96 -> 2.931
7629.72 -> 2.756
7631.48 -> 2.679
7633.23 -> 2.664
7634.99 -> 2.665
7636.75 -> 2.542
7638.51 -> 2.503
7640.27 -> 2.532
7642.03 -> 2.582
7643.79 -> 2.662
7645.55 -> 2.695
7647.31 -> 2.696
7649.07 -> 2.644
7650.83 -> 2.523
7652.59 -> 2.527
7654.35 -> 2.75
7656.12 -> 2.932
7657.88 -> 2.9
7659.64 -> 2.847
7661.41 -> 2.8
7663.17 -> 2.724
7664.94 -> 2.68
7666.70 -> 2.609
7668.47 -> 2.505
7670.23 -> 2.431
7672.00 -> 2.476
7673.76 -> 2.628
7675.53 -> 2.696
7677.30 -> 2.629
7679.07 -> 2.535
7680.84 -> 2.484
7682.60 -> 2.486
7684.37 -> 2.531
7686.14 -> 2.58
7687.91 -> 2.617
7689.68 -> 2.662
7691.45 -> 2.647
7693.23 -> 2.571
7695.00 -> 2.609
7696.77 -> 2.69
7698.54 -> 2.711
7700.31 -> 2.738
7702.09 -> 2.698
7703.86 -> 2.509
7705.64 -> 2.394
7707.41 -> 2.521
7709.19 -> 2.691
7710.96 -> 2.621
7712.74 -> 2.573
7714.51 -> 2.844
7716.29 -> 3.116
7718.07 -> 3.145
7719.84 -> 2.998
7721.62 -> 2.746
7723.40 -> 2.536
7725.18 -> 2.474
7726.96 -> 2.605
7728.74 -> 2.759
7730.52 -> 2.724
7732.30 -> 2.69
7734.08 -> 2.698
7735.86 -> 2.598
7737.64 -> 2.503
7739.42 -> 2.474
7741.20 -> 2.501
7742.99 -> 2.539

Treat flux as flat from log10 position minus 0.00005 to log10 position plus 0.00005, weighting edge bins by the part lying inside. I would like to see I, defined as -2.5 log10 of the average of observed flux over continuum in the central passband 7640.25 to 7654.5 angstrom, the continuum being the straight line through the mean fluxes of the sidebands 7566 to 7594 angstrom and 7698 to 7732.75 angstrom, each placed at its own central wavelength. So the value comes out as 0.07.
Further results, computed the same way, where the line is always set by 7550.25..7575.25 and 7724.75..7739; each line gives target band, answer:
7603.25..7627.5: 0.04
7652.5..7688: 0.02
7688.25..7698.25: 0.01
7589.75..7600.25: -0.01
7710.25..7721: -0.09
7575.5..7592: -0.06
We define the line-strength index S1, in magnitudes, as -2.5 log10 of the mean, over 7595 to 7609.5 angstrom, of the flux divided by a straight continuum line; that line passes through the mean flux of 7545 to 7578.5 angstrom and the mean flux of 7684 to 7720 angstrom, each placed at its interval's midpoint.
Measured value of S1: 0.12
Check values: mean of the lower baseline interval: 2.78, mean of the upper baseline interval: 2.68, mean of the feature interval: 2.47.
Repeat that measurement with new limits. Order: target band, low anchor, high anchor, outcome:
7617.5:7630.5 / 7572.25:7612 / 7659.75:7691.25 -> -0.03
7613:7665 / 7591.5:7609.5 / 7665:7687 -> -0.06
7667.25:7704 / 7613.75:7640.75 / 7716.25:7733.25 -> 0.05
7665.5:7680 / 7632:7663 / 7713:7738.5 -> 0.05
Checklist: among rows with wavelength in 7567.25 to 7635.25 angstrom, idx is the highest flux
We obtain 3.175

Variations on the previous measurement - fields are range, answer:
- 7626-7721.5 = 3.145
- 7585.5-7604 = 2.888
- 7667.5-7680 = 2.696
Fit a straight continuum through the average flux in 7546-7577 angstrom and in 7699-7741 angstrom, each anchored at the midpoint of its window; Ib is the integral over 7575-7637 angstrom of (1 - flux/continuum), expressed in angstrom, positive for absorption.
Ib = 0.6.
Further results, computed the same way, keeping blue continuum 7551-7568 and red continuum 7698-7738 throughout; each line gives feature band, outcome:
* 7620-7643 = 0.3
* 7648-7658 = 0.1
